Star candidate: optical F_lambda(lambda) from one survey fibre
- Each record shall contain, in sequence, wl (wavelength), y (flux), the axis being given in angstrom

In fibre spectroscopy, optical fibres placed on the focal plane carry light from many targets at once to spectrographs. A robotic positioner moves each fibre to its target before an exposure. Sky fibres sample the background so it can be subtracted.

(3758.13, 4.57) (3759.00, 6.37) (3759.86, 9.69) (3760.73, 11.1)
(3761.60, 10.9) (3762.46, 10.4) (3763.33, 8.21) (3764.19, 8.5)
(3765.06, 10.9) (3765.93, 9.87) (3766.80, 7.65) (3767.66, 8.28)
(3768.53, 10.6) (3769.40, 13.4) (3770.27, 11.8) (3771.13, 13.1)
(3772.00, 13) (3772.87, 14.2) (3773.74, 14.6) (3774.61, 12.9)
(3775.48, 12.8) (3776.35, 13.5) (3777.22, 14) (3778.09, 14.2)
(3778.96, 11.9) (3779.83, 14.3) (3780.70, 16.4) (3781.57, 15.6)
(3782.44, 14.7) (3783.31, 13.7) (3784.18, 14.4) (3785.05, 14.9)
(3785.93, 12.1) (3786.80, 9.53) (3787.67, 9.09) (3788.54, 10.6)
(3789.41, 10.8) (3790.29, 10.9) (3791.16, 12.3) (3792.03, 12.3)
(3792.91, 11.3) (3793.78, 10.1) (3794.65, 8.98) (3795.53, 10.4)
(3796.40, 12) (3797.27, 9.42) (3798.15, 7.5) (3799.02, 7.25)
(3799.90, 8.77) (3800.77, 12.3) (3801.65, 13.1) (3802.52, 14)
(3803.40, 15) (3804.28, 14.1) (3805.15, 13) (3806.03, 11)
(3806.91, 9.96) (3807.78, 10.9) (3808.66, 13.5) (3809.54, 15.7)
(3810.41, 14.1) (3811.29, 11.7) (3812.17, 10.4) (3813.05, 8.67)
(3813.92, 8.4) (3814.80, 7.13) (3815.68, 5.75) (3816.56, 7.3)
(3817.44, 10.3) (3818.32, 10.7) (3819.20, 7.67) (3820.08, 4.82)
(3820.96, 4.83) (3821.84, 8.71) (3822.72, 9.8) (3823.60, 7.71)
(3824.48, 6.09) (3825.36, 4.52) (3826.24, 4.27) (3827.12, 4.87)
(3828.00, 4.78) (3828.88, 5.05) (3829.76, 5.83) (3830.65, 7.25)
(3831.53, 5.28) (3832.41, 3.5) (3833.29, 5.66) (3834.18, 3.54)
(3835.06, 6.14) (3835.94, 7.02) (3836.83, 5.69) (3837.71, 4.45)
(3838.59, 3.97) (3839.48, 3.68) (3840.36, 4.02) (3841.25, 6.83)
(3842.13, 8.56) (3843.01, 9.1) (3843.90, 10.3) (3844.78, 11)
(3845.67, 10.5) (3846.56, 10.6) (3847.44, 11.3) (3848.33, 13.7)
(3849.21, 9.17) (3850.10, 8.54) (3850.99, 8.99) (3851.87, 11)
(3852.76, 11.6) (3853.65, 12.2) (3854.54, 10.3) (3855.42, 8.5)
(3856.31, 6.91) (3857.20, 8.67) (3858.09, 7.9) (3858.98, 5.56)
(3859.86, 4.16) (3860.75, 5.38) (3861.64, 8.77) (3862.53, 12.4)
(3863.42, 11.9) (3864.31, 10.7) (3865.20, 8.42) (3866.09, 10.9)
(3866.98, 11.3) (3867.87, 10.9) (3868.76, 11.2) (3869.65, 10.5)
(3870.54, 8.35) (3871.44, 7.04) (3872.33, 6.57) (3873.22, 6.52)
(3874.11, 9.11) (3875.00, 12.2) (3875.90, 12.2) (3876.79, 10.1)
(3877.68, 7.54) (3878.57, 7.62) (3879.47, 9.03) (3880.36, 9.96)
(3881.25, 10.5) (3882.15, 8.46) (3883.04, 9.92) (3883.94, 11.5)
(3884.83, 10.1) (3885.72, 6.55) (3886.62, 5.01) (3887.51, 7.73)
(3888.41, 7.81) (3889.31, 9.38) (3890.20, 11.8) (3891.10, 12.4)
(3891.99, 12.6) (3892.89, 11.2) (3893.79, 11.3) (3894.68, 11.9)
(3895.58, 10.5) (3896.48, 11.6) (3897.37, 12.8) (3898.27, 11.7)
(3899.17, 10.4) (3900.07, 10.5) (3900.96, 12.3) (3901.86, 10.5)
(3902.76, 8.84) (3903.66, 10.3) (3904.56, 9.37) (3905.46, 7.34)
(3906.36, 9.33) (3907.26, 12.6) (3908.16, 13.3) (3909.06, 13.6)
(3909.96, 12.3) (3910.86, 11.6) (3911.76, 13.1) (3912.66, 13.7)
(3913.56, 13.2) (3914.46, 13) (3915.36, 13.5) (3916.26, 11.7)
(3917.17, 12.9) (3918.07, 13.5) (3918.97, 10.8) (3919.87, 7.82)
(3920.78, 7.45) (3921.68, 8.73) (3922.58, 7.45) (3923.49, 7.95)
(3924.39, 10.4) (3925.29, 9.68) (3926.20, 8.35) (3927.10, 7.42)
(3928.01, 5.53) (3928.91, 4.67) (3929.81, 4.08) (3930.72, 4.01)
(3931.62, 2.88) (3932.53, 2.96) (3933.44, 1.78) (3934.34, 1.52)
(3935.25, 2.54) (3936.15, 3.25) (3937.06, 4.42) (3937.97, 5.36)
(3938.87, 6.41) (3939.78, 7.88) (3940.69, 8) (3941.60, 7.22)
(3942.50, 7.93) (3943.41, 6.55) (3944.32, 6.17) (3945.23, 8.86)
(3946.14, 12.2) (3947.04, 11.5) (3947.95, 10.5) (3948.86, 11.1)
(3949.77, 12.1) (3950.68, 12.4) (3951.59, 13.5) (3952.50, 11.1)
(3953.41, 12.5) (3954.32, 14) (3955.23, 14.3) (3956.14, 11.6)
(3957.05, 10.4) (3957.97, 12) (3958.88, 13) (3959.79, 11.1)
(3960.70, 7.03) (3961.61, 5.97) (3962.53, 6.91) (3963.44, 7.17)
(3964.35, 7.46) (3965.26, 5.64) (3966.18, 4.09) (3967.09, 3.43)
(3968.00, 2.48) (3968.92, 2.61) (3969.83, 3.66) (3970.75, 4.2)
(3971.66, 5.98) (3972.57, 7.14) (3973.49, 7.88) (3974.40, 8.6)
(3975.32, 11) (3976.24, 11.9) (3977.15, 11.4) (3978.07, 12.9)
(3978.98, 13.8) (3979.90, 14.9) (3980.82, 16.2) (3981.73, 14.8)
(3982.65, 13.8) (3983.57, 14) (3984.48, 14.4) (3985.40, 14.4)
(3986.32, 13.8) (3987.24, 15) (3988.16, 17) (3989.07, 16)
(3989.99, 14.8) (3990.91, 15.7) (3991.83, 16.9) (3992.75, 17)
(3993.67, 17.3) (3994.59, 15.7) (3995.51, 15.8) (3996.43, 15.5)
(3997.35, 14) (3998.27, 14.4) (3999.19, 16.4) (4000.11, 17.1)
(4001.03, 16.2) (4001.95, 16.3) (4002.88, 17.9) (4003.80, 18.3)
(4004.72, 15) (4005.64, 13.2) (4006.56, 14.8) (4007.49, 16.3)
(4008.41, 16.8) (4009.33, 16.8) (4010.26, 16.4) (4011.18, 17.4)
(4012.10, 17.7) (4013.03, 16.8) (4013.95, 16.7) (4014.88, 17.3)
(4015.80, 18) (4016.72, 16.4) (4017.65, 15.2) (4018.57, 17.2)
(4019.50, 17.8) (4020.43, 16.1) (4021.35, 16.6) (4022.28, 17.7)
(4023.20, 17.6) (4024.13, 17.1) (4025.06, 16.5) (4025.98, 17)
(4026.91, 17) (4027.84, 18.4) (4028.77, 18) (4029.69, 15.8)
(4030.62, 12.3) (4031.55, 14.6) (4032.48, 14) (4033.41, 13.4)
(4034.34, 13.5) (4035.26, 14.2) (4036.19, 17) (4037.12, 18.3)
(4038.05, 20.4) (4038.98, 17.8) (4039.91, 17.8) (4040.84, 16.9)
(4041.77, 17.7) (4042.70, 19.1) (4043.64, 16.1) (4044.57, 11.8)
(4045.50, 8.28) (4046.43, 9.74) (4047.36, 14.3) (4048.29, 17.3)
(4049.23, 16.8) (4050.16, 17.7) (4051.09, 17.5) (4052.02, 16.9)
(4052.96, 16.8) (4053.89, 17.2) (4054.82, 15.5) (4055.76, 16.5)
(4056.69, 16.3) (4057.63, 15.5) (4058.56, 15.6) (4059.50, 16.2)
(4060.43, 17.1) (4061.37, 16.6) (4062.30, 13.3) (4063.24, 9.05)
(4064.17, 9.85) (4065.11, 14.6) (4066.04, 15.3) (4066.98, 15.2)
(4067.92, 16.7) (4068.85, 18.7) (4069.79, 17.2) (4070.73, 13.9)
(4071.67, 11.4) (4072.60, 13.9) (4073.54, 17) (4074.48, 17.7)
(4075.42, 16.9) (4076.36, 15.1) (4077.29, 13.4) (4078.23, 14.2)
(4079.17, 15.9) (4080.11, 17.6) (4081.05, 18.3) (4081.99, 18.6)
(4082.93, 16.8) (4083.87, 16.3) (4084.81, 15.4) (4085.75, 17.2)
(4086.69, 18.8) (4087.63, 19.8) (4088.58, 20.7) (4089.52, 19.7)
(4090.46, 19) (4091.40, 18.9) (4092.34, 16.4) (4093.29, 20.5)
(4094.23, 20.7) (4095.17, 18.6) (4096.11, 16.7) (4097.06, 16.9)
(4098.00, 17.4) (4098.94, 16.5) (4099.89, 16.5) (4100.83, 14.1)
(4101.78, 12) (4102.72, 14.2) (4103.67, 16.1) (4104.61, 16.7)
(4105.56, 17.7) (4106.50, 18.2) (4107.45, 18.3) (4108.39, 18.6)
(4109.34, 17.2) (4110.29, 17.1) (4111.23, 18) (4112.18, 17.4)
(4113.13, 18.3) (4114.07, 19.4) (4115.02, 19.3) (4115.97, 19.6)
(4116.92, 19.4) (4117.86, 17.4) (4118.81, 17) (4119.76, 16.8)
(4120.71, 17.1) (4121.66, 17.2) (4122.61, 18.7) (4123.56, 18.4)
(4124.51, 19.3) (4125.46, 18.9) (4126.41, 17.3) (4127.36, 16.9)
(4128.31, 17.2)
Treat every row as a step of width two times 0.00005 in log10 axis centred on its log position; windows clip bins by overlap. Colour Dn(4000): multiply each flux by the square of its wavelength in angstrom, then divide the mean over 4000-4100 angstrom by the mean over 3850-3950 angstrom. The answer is 1.92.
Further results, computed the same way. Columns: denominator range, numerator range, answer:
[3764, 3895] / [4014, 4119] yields 1.92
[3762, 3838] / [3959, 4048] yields 1.55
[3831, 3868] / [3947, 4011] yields 1.60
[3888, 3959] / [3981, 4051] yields 1.74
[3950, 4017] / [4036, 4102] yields 1.32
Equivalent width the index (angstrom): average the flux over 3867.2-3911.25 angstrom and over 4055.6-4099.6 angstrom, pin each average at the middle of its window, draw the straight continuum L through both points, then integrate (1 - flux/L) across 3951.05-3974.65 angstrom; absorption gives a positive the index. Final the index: 8.09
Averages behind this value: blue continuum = 10.1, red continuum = 16.5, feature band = 8.23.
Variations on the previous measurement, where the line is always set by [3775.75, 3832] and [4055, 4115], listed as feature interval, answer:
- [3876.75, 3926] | 8.0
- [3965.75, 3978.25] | 6.4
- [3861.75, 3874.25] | 2.2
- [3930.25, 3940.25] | 7.0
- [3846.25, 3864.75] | 3.3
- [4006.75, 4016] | -1.2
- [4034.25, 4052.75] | -0.4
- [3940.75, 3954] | 3.2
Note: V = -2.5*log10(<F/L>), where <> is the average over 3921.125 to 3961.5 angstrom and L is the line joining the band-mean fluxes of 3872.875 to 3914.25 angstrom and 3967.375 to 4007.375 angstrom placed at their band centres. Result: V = 0.41 mag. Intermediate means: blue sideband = 10.5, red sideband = 13.3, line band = 8.22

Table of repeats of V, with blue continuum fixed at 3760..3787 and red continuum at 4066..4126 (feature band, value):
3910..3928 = 0.35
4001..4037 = -0.02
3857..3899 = 0.41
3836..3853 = 0.49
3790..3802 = 0.21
